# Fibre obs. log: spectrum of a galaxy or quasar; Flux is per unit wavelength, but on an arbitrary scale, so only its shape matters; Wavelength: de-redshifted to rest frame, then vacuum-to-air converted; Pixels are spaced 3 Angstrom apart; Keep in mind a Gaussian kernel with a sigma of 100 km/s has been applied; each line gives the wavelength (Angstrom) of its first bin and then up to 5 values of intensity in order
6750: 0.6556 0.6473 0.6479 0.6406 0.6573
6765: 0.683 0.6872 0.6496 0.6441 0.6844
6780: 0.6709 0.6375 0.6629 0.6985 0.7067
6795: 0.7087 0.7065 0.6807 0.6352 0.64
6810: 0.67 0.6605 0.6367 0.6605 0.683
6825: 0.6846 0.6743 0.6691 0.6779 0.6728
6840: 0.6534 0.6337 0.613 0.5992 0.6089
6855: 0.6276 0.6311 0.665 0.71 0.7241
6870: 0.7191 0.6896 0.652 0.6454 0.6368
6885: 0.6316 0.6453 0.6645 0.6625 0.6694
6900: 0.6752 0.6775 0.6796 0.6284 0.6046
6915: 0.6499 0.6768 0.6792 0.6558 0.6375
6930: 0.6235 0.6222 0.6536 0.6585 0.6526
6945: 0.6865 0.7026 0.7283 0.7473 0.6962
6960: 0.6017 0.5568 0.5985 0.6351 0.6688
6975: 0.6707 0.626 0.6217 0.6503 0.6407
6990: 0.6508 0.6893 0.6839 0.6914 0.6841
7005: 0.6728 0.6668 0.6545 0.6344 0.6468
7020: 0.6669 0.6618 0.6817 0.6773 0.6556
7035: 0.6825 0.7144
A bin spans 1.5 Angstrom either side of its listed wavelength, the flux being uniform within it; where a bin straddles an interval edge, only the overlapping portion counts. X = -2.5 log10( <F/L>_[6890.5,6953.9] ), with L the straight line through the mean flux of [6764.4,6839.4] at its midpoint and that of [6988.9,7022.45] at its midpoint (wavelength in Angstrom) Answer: 0.01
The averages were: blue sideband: 0.671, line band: 0.663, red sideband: 0.667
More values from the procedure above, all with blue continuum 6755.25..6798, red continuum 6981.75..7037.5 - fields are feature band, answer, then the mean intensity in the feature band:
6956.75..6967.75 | 0.108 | 0.604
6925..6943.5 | 0.044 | 0.642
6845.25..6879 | 0.018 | 0.659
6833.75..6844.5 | 0.021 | 0.657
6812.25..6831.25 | 0.006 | 0.667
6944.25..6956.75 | -0.076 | 0.716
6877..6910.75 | 0.022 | 0.656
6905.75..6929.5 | 0.032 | 0.649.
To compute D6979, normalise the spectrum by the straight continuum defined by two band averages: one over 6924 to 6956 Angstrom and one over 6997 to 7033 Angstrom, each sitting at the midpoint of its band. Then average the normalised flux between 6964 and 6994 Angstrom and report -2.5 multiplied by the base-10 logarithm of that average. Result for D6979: 0.04 mag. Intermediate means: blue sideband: 0.671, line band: 0.643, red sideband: 0.667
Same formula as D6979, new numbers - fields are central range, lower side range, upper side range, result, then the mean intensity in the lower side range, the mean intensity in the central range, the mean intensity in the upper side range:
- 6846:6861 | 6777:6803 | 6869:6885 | 0.08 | 0.683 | 0.621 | 0.664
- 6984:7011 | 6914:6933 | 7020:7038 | 0.00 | 0.651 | 0.67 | 0.675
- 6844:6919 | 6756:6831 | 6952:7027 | 0.01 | 0.669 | 0.655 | 0.656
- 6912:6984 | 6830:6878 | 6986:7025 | 0.02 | 0.659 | 0.653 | 0.665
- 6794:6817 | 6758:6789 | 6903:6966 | -0.01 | 0.664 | 0.667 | 0.656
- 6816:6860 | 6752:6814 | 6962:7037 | 0.03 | 0.668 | 0.649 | 0.656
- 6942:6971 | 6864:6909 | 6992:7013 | 0.02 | 0.669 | 0.661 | 0.676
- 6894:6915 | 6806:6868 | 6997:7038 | 0.01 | 0.657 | 0.656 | 0.669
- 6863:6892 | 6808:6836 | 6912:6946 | -0.02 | 0.668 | 0.671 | 0.652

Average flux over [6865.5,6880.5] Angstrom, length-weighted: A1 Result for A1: 0.686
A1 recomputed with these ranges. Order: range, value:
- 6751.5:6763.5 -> 0.648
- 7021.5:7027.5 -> 0.672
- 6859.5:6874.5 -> 0.702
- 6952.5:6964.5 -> 0.65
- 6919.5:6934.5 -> 0.644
